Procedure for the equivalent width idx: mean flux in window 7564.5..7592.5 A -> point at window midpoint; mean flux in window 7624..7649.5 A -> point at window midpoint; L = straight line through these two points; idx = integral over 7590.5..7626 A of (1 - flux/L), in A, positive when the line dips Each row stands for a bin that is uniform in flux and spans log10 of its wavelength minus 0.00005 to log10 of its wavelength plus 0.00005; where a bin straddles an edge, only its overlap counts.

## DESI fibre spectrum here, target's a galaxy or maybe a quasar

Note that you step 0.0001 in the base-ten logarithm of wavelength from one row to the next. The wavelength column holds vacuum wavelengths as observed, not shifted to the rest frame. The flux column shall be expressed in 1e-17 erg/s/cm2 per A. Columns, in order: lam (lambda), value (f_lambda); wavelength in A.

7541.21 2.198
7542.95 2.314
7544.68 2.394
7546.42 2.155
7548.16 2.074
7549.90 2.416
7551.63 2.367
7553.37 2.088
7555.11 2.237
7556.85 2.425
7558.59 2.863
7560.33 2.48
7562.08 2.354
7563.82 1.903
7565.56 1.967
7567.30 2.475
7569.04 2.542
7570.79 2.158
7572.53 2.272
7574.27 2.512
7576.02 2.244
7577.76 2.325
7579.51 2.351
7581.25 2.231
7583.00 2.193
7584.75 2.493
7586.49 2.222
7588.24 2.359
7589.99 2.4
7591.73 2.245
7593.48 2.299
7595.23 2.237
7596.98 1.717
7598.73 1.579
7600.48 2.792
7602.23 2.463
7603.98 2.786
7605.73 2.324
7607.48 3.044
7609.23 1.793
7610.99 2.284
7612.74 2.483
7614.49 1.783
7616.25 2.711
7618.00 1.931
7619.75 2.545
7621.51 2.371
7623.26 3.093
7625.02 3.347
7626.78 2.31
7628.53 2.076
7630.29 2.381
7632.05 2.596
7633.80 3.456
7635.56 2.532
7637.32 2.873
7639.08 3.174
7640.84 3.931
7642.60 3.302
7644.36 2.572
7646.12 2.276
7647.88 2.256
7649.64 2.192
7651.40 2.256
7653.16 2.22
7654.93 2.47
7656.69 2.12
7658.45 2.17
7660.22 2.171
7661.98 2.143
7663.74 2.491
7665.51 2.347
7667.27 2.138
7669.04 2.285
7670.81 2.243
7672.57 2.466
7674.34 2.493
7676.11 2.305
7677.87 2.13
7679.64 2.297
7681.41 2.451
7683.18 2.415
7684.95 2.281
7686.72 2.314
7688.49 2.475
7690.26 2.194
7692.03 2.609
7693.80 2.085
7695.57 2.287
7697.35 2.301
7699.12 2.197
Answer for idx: 2.2 A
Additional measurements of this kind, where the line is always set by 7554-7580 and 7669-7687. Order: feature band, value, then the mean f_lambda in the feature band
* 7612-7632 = -1.1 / 2.46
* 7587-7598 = 0.6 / 2.2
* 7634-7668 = -2.8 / 2.53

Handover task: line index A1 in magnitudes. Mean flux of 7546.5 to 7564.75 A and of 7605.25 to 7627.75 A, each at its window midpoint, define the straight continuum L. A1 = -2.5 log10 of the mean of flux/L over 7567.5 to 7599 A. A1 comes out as 0.06 mag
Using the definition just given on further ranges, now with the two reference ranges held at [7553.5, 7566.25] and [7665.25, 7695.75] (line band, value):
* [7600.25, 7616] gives -0.04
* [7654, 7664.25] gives 0.03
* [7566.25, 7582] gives -0.01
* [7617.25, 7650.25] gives -0.17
